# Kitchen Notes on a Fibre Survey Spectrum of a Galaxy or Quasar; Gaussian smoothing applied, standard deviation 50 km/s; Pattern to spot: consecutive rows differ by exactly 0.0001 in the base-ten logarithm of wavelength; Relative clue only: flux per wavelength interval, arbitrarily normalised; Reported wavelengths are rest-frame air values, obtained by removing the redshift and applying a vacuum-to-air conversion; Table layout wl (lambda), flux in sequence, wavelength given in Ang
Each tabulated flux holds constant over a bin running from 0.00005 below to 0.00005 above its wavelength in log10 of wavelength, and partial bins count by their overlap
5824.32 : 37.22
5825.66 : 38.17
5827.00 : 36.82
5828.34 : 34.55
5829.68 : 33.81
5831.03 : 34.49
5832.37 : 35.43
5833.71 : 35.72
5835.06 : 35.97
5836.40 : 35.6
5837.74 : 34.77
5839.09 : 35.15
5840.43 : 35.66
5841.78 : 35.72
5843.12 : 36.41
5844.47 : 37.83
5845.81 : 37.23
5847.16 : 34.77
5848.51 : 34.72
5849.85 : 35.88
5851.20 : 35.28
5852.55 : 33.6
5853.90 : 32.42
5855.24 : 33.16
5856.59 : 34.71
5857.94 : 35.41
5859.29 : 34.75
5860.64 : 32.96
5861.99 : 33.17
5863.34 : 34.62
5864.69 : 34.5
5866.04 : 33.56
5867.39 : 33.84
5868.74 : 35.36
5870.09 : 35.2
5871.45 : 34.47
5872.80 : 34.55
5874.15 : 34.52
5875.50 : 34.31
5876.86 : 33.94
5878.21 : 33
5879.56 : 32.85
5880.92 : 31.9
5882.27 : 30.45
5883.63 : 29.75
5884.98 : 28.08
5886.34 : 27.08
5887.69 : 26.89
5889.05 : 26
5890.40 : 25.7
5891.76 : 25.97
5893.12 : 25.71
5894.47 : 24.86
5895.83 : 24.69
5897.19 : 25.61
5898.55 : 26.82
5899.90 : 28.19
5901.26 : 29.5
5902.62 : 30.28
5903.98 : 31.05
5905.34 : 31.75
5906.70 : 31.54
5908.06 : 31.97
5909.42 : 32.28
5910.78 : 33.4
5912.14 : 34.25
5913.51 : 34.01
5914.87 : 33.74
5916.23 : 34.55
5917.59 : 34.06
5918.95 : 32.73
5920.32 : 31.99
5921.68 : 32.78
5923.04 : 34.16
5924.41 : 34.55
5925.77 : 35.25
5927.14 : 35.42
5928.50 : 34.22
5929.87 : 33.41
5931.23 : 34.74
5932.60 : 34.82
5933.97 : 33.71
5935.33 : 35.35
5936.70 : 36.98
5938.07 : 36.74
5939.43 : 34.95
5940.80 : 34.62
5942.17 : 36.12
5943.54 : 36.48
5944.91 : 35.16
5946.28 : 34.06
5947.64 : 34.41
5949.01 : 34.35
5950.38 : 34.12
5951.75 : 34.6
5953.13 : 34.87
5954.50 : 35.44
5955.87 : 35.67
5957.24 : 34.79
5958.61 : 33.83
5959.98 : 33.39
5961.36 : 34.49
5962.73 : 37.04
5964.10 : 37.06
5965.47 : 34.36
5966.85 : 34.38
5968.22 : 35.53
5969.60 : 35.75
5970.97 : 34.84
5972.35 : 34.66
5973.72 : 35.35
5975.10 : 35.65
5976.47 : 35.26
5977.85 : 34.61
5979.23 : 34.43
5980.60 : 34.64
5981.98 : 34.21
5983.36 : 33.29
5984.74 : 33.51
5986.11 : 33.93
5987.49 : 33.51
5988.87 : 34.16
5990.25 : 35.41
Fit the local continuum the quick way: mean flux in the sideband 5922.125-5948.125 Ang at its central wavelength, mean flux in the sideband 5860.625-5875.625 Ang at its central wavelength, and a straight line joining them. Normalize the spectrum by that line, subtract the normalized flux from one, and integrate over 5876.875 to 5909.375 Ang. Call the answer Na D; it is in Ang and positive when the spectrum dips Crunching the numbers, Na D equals 5.4 Ang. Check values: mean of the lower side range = 34.3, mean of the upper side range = 35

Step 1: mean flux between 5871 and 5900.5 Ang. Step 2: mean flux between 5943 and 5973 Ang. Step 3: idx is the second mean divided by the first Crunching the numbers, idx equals 1.2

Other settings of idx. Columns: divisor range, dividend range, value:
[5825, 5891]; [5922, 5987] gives 1.03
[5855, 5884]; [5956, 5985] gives 1.03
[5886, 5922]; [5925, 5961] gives 1.17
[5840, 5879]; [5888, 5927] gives 0.88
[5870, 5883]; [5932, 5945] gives 1.06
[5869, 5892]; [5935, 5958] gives 1.13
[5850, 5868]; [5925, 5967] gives 1.03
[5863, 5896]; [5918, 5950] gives 1.12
